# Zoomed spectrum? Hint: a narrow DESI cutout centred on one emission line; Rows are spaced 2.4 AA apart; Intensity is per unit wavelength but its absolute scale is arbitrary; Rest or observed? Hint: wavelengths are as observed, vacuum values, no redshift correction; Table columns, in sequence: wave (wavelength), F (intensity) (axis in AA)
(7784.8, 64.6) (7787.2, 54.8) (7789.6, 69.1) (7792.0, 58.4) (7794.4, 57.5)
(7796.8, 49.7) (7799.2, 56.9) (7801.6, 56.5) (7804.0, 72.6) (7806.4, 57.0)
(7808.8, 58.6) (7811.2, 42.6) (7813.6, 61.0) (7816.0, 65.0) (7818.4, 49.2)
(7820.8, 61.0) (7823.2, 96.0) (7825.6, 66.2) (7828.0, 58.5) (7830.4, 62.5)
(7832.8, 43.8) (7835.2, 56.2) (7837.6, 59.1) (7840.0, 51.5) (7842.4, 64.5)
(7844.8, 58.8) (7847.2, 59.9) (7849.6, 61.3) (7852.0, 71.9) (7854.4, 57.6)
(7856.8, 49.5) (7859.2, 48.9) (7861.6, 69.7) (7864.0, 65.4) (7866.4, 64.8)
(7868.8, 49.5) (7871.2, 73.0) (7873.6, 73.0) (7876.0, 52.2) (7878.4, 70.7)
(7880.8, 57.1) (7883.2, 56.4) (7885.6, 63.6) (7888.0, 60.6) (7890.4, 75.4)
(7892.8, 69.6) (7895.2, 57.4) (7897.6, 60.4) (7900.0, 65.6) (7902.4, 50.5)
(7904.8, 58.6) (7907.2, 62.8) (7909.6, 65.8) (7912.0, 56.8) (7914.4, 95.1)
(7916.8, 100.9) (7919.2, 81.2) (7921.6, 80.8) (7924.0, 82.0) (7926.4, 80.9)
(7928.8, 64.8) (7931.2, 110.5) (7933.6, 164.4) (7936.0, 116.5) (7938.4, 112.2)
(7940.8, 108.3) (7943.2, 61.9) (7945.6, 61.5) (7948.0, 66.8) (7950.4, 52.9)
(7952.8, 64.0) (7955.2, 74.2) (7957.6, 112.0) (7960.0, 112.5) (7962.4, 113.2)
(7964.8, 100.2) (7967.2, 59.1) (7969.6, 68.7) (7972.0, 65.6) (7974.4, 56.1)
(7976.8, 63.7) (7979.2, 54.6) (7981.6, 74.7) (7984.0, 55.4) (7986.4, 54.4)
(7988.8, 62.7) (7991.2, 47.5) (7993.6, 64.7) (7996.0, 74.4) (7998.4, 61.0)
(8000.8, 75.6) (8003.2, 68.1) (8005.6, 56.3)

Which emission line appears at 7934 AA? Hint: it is H-alpha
